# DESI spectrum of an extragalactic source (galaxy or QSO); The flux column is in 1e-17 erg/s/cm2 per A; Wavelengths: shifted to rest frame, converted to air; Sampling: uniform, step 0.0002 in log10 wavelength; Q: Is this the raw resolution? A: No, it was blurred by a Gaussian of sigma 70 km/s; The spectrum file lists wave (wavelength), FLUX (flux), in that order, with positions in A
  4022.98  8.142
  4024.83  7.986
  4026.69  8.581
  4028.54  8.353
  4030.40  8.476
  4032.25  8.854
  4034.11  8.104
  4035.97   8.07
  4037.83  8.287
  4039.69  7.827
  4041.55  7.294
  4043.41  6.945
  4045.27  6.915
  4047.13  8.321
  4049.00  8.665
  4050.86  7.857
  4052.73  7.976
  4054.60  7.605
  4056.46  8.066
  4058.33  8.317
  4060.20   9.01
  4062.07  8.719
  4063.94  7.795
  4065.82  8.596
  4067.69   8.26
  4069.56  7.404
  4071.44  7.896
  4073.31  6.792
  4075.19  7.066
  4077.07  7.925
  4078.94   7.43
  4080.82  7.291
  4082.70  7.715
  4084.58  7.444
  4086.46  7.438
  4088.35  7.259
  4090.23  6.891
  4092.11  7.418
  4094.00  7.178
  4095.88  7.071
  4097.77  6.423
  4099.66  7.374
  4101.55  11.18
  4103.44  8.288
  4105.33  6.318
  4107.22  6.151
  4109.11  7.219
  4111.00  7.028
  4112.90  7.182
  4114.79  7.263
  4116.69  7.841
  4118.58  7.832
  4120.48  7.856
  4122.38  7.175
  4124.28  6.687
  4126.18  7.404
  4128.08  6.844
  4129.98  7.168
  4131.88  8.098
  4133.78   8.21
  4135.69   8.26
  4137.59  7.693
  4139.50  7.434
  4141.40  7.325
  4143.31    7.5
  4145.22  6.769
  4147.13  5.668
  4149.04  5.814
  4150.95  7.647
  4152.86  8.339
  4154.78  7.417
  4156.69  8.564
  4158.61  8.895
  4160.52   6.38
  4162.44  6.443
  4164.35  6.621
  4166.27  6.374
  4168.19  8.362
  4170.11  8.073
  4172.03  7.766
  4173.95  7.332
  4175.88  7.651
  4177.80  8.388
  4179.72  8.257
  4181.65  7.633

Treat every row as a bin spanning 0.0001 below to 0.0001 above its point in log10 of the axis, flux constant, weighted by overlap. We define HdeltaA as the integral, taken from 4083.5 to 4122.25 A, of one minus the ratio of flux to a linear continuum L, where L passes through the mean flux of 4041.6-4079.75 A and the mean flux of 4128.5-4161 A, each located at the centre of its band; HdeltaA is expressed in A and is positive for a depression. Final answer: 1.2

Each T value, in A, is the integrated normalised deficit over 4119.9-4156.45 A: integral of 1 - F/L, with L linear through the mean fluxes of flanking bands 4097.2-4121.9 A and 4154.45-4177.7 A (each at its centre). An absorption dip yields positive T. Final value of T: 0.9 A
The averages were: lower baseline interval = 7.54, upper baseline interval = 7.53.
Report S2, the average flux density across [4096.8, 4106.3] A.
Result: 7.9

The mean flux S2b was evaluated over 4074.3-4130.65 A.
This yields 7.38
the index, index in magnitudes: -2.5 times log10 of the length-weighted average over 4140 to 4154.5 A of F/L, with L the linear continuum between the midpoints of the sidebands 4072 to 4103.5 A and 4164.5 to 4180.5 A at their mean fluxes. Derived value 0.09 mag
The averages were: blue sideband 7.52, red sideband 7.71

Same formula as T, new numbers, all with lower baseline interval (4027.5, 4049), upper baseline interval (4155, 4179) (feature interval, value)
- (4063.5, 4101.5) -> 1.6 A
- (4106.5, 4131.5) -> 1.6 A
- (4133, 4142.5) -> -0.1 A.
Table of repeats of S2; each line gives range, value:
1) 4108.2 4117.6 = 7.3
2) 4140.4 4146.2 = 7.2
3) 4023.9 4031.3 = 8.35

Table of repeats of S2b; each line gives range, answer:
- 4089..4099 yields 7.02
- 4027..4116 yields 7.73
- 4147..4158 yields 7.41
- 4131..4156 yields 7.41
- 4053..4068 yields 8.28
